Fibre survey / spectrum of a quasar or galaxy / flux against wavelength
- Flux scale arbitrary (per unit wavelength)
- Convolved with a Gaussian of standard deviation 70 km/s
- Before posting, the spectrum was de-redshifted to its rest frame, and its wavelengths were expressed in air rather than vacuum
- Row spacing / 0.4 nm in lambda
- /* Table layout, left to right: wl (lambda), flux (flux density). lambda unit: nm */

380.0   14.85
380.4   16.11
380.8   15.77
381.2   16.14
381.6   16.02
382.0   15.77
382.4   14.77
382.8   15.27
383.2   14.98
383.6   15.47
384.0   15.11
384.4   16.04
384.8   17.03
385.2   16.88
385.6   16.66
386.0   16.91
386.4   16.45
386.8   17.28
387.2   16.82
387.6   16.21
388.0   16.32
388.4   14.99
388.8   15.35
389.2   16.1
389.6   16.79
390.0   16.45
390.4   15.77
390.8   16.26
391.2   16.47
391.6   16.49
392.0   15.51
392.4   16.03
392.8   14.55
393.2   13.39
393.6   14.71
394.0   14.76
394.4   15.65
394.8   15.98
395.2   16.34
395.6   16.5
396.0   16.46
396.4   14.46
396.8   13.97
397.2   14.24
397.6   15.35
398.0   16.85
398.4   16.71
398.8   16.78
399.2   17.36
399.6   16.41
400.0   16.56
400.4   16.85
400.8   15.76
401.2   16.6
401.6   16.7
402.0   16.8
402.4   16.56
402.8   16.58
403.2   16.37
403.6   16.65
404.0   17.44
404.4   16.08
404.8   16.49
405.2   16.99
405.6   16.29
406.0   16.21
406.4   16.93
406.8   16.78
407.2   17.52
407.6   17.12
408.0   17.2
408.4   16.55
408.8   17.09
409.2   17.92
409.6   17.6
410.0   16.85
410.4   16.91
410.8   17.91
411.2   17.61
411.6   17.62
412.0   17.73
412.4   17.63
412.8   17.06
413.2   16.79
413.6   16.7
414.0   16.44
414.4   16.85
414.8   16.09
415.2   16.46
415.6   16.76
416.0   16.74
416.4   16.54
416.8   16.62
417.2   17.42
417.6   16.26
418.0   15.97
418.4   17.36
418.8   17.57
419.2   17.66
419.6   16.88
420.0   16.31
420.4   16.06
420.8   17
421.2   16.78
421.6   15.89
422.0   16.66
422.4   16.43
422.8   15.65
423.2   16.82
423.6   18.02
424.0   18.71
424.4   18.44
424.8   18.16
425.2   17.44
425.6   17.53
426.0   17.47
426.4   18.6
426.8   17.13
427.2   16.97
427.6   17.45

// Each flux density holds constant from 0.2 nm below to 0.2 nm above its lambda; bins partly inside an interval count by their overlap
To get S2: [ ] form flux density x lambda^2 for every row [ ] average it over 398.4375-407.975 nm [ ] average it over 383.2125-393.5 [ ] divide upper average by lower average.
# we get 1.1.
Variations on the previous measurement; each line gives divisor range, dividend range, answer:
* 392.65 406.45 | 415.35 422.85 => 1.14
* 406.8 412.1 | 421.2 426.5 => 1.07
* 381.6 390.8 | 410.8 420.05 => 1.22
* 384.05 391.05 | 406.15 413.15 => 1.18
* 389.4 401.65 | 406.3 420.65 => 1.17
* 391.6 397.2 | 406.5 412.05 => 1.22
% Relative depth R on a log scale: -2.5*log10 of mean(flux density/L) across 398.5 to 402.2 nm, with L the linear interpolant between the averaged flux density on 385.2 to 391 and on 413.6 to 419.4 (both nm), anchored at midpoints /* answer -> -0.009 mag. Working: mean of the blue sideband 16.3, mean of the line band 16.6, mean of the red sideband 16.8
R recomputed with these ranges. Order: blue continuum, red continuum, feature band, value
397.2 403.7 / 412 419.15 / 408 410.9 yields -0.035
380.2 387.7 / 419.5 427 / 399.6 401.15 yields 0.008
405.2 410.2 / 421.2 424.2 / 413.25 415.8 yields 0.025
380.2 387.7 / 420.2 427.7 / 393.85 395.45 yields 0.044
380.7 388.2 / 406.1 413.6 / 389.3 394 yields 0.053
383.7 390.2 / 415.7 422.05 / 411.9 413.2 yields -0.044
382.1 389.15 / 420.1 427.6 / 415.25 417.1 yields 0.018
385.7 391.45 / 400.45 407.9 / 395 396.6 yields 0.036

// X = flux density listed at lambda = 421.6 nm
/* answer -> 15.89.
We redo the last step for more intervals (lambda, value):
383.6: 15.47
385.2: 16.88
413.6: 16.7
